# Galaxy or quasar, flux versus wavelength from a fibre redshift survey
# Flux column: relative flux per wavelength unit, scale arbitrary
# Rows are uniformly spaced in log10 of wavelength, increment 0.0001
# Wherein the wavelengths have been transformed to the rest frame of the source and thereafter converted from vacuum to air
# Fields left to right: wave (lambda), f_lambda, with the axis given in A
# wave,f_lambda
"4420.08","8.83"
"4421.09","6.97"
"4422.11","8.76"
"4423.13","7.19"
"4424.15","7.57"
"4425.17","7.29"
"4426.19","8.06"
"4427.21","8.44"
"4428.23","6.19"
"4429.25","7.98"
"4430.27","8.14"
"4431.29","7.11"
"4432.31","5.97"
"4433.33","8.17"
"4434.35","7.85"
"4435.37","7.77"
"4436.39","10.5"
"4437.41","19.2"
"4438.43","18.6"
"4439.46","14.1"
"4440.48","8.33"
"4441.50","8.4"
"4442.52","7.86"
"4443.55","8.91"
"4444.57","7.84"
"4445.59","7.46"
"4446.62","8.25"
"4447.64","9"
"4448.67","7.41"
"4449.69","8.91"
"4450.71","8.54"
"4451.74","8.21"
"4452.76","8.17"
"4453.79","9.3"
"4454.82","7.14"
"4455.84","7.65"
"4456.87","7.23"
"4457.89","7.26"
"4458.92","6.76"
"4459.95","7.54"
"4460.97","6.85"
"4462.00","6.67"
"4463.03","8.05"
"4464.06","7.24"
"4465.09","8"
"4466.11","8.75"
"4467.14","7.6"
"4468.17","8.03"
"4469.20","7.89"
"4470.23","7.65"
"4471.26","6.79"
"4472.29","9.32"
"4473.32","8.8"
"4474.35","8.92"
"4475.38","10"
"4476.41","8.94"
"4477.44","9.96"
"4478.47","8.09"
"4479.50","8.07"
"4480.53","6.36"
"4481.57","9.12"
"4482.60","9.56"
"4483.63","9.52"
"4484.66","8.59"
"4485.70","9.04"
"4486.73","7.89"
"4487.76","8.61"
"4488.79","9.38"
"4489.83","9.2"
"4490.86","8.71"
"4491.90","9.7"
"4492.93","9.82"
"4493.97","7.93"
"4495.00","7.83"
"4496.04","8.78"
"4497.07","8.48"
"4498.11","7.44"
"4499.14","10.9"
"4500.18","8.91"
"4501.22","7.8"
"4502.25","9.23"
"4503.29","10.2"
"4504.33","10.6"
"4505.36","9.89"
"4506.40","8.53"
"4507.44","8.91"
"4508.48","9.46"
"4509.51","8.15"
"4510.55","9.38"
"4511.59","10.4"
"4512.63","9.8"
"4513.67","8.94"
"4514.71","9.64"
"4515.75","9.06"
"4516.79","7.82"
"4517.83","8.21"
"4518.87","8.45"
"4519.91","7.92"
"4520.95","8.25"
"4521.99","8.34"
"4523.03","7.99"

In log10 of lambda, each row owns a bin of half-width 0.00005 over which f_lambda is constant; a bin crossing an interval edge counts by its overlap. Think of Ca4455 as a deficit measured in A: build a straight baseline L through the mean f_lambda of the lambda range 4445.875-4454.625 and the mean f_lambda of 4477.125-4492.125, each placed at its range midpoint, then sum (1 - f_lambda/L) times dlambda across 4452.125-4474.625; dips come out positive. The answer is 1.95 A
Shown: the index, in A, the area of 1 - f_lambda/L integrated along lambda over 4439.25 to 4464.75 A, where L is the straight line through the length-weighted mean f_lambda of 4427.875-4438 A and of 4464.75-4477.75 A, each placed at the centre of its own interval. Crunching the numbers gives 2.1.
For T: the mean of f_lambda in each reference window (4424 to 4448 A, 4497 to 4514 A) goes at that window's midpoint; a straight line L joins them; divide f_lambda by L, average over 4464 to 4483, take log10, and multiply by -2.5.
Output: 0.101 mag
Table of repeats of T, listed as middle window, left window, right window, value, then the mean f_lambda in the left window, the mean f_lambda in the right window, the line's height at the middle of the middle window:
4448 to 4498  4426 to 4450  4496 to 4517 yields 0.11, 9.2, 9.19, 9.2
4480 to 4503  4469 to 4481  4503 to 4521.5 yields -0.01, 8.42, 9.08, 8.71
